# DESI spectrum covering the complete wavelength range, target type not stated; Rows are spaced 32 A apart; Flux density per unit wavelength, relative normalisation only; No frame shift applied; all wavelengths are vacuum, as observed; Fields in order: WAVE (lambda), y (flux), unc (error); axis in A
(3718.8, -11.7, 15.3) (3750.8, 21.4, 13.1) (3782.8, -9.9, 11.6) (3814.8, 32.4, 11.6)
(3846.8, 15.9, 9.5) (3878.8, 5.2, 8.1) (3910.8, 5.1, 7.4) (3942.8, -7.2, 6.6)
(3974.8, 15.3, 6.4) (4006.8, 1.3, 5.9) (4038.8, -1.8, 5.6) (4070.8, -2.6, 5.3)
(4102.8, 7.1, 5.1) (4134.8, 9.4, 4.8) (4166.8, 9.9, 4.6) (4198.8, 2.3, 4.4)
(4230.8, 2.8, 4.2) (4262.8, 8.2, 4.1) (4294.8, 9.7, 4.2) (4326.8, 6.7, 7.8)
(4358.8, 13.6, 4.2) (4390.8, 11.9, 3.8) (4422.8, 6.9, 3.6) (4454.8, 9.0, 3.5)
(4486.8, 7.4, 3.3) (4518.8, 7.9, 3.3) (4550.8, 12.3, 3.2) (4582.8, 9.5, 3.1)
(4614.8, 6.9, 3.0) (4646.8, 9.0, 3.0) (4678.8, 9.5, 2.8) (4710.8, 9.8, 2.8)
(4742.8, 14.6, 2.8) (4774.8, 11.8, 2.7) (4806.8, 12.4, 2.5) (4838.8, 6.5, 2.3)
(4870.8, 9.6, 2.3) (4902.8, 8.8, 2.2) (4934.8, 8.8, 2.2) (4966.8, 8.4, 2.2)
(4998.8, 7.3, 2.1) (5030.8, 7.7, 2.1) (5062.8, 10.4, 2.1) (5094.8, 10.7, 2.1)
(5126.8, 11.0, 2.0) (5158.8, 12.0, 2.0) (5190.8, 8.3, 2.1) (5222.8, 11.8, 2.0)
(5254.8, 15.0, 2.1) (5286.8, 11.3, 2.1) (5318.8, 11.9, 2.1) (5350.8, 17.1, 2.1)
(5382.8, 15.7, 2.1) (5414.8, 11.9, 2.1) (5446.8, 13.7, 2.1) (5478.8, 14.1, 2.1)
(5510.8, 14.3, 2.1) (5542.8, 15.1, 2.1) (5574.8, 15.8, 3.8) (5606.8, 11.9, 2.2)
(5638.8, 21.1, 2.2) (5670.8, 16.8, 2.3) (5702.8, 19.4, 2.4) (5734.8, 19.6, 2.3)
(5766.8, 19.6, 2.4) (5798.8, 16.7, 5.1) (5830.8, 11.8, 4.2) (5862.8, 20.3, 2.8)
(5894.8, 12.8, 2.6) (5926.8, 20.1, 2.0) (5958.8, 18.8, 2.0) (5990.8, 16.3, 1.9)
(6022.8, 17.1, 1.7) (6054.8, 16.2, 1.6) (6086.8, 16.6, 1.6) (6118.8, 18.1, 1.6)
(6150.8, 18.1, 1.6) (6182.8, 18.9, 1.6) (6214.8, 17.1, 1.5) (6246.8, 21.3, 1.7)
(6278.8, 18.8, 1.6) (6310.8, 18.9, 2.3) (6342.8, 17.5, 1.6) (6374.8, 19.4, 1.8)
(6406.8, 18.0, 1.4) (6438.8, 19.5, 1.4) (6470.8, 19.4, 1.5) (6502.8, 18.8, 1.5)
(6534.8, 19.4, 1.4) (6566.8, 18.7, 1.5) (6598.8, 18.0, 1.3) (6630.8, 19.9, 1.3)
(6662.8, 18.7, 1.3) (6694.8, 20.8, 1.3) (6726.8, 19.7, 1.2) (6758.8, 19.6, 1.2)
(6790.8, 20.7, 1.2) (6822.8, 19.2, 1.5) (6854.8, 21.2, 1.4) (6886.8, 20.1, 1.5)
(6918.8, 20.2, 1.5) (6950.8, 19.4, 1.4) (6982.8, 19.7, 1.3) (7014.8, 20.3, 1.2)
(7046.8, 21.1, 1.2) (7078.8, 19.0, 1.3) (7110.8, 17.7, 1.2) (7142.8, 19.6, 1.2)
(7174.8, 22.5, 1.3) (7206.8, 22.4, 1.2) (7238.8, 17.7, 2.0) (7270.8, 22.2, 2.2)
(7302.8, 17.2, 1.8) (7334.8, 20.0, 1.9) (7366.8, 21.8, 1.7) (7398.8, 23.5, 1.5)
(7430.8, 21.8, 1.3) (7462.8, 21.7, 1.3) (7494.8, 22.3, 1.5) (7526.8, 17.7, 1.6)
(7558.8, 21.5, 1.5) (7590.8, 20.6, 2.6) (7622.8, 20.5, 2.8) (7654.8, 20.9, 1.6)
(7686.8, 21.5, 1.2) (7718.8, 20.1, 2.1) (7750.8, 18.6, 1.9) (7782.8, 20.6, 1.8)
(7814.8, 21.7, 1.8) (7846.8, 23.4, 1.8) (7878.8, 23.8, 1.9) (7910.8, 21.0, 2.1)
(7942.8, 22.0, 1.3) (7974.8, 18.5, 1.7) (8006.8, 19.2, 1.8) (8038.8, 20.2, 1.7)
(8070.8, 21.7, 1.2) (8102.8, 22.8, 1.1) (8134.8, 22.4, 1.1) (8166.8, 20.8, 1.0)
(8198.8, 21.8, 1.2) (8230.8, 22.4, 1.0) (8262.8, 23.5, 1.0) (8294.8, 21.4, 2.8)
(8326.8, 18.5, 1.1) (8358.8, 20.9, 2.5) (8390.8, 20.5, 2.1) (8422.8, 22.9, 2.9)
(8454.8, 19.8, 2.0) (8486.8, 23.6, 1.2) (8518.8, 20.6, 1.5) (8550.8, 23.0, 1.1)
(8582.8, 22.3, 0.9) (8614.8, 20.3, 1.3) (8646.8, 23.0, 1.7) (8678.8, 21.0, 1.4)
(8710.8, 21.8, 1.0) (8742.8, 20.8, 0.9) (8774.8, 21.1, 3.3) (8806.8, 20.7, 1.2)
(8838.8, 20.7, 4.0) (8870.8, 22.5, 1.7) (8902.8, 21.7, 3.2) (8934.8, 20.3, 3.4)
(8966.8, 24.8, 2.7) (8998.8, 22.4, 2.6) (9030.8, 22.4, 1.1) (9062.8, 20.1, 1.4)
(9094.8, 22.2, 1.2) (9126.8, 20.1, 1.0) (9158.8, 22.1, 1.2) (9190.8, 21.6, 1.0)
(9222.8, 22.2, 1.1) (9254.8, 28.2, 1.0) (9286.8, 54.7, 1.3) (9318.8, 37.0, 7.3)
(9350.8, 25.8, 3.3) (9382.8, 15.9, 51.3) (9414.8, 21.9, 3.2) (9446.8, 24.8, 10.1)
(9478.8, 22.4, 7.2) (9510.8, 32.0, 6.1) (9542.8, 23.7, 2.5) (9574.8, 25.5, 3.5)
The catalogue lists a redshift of 0.413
